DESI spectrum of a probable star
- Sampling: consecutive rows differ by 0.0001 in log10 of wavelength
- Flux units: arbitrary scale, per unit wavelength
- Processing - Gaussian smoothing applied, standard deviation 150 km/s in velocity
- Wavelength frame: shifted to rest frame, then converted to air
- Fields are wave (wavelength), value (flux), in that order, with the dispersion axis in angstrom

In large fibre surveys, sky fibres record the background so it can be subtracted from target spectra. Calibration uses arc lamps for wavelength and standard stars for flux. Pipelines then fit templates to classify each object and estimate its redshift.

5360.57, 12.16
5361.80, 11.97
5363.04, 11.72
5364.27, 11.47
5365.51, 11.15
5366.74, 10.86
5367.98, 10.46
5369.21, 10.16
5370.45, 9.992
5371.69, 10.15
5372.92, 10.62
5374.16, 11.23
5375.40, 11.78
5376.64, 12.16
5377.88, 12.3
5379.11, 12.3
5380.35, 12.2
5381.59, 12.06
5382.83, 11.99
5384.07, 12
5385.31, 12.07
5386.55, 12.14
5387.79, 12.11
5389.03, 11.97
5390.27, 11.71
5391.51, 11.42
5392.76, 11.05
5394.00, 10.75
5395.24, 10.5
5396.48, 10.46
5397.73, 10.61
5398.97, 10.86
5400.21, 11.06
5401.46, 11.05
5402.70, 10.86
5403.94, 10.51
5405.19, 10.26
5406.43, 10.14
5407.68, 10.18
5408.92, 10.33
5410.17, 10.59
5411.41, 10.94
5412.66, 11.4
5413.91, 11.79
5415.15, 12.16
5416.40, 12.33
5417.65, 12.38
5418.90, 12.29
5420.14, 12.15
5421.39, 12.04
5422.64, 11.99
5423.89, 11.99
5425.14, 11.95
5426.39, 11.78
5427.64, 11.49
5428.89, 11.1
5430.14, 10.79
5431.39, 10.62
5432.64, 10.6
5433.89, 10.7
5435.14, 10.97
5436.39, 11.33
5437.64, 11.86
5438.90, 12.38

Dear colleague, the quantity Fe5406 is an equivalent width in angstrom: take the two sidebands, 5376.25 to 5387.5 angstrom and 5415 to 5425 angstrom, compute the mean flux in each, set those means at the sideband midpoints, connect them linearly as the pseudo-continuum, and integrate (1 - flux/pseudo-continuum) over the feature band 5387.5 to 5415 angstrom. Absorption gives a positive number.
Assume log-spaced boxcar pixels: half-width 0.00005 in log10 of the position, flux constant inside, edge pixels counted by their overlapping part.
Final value 2.7 angstrom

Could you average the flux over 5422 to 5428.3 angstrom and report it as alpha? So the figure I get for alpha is 11.8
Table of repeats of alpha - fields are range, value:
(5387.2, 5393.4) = 11.6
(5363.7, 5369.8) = 10.8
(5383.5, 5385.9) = 12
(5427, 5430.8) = 11.1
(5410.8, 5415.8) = 11.6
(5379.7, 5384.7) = 12.1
